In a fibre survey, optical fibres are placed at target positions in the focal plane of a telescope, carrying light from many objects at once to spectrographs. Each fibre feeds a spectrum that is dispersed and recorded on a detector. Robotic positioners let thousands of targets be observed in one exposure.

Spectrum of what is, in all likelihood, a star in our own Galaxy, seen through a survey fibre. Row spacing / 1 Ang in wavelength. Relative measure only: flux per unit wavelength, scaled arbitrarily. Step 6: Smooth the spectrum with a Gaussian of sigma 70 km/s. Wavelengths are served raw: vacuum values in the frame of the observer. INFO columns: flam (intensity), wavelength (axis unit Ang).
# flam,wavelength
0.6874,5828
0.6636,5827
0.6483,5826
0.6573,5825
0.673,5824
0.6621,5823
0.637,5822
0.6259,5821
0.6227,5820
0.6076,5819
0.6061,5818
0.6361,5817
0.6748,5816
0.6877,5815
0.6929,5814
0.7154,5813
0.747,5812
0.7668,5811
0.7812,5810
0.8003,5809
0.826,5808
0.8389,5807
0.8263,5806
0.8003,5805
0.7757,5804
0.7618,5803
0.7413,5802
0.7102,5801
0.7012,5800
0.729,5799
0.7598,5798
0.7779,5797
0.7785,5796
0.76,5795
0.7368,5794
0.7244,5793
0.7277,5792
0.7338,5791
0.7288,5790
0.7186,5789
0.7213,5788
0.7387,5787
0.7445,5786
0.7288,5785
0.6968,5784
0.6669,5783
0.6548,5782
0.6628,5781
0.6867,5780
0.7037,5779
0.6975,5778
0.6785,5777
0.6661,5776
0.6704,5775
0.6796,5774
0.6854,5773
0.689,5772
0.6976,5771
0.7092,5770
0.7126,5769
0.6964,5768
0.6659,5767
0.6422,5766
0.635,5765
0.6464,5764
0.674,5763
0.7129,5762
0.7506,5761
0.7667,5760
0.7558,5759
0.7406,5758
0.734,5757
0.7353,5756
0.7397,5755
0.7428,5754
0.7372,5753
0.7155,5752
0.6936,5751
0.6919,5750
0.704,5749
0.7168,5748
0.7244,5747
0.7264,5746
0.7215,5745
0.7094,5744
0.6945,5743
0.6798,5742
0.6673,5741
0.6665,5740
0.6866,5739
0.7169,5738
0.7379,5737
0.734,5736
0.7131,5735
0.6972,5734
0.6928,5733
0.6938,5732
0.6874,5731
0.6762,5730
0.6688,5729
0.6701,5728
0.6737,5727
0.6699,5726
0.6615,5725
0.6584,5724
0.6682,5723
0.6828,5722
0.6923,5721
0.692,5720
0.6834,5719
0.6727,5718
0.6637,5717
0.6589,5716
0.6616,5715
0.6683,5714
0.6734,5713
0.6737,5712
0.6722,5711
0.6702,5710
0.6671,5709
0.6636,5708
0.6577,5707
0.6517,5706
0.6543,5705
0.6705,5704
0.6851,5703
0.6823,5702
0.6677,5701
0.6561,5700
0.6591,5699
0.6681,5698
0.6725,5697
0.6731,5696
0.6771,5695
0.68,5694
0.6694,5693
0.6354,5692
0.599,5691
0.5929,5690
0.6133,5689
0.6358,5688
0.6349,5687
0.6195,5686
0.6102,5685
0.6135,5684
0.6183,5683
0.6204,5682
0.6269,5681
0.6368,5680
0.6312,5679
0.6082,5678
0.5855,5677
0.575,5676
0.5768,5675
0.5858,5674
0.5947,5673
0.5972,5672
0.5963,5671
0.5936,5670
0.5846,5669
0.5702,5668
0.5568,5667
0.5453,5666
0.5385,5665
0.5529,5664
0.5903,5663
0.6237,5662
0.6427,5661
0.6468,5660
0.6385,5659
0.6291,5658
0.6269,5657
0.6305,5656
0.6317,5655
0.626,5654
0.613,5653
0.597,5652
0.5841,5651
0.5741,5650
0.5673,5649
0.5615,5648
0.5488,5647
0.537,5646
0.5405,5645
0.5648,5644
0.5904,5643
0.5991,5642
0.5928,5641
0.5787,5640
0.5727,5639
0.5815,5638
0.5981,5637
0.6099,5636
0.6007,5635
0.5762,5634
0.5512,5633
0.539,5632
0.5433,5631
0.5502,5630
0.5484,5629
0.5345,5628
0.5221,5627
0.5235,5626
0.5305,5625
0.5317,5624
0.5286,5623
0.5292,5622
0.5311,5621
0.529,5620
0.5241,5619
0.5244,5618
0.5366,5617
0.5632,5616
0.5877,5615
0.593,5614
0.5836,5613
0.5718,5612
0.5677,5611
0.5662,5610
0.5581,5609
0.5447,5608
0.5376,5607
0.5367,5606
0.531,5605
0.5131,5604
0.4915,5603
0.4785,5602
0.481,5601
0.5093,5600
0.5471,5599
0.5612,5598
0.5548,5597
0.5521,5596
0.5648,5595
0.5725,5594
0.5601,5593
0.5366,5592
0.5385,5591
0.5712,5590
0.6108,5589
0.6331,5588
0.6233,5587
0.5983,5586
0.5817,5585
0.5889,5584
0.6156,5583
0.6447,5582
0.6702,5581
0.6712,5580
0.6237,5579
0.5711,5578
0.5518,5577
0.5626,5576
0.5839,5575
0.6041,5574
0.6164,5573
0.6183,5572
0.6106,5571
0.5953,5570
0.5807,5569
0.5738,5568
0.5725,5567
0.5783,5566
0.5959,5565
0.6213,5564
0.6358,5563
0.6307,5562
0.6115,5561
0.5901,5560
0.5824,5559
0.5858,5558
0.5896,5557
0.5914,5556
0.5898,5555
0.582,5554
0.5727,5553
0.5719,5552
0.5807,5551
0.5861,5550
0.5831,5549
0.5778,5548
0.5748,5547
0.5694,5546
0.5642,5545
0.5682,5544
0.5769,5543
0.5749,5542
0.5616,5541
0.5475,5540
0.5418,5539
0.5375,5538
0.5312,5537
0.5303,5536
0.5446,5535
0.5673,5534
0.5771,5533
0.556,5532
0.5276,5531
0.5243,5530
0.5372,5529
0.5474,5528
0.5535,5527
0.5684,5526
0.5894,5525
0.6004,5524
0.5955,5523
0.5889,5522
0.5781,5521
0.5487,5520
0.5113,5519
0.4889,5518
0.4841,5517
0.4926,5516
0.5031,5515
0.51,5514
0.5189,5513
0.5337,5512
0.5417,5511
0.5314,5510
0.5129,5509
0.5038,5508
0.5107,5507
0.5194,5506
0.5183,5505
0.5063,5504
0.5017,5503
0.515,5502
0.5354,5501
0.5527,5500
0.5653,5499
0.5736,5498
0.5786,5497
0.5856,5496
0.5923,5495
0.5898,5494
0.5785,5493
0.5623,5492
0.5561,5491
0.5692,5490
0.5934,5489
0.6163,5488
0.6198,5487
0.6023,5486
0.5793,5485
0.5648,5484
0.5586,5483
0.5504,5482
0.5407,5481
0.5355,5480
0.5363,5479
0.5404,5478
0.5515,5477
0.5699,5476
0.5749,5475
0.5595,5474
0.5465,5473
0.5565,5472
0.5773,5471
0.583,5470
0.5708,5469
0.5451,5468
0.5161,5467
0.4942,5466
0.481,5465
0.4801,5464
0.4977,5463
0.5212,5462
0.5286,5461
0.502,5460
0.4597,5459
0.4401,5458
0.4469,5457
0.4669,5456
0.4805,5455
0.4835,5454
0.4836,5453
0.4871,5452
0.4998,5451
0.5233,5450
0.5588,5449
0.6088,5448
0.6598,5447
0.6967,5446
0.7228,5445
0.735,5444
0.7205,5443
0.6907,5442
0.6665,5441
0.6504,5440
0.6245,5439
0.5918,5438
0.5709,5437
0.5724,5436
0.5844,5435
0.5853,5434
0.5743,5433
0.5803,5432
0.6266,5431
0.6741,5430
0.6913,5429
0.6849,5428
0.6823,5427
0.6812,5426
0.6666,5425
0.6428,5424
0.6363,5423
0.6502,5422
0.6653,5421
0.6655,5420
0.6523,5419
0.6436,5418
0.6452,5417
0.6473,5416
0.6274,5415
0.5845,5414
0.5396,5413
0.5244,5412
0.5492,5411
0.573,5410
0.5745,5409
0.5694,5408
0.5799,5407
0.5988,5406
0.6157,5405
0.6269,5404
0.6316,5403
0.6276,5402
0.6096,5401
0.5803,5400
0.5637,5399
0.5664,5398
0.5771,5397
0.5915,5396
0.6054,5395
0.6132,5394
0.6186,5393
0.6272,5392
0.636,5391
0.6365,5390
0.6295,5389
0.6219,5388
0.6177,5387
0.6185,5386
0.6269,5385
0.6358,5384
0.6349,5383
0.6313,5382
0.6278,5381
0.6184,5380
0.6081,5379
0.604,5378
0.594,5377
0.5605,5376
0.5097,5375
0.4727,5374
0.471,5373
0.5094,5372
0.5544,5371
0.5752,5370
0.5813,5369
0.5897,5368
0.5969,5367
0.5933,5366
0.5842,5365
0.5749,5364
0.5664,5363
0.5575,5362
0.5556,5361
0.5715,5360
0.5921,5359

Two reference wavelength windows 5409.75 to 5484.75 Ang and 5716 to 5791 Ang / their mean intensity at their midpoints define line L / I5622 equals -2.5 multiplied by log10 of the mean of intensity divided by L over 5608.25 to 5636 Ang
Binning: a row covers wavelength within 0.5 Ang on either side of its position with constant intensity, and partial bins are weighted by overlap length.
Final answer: 0.18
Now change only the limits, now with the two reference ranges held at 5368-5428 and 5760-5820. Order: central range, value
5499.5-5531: 0.194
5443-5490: 0.135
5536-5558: 0.137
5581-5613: 0.176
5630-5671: 0.154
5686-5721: 0.048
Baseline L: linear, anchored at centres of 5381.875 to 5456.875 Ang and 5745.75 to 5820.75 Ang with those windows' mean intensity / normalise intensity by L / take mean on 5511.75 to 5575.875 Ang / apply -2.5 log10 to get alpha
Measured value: 0.14 mag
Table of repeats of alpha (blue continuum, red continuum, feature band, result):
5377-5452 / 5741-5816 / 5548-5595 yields 0.12 mag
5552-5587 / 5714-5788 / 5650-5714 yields 0.06 mag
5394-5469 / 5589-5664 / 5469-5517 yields 0.06 mag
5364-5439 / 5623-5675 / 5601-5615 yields 0.08 mag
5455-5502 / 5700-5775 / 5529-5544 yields 0.05 mag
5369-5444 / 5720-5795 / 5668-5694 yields 0.12 mag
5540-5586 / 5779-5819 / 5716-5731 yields 0.02 mag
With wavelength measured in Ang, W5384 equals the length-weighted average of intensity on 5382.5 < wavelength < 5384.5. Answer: 0.635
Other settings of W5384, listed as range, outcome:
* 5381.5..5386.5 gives 0.629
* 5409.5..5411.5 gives 0.561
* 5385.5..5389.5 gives 0.622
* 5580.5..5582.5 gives 0.657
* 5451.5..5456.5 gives 0.48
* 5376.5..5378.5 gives 0.599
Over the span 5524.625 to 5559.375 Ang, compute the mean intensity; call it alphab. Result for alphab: 0.565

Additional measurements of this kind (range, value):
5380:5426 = 0.614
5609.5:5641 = 0.556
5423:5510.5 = 0.569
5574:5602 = 0.579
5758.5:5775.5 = 0.694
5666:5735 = 0.646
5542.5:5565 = 0.588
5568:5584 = 0.606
